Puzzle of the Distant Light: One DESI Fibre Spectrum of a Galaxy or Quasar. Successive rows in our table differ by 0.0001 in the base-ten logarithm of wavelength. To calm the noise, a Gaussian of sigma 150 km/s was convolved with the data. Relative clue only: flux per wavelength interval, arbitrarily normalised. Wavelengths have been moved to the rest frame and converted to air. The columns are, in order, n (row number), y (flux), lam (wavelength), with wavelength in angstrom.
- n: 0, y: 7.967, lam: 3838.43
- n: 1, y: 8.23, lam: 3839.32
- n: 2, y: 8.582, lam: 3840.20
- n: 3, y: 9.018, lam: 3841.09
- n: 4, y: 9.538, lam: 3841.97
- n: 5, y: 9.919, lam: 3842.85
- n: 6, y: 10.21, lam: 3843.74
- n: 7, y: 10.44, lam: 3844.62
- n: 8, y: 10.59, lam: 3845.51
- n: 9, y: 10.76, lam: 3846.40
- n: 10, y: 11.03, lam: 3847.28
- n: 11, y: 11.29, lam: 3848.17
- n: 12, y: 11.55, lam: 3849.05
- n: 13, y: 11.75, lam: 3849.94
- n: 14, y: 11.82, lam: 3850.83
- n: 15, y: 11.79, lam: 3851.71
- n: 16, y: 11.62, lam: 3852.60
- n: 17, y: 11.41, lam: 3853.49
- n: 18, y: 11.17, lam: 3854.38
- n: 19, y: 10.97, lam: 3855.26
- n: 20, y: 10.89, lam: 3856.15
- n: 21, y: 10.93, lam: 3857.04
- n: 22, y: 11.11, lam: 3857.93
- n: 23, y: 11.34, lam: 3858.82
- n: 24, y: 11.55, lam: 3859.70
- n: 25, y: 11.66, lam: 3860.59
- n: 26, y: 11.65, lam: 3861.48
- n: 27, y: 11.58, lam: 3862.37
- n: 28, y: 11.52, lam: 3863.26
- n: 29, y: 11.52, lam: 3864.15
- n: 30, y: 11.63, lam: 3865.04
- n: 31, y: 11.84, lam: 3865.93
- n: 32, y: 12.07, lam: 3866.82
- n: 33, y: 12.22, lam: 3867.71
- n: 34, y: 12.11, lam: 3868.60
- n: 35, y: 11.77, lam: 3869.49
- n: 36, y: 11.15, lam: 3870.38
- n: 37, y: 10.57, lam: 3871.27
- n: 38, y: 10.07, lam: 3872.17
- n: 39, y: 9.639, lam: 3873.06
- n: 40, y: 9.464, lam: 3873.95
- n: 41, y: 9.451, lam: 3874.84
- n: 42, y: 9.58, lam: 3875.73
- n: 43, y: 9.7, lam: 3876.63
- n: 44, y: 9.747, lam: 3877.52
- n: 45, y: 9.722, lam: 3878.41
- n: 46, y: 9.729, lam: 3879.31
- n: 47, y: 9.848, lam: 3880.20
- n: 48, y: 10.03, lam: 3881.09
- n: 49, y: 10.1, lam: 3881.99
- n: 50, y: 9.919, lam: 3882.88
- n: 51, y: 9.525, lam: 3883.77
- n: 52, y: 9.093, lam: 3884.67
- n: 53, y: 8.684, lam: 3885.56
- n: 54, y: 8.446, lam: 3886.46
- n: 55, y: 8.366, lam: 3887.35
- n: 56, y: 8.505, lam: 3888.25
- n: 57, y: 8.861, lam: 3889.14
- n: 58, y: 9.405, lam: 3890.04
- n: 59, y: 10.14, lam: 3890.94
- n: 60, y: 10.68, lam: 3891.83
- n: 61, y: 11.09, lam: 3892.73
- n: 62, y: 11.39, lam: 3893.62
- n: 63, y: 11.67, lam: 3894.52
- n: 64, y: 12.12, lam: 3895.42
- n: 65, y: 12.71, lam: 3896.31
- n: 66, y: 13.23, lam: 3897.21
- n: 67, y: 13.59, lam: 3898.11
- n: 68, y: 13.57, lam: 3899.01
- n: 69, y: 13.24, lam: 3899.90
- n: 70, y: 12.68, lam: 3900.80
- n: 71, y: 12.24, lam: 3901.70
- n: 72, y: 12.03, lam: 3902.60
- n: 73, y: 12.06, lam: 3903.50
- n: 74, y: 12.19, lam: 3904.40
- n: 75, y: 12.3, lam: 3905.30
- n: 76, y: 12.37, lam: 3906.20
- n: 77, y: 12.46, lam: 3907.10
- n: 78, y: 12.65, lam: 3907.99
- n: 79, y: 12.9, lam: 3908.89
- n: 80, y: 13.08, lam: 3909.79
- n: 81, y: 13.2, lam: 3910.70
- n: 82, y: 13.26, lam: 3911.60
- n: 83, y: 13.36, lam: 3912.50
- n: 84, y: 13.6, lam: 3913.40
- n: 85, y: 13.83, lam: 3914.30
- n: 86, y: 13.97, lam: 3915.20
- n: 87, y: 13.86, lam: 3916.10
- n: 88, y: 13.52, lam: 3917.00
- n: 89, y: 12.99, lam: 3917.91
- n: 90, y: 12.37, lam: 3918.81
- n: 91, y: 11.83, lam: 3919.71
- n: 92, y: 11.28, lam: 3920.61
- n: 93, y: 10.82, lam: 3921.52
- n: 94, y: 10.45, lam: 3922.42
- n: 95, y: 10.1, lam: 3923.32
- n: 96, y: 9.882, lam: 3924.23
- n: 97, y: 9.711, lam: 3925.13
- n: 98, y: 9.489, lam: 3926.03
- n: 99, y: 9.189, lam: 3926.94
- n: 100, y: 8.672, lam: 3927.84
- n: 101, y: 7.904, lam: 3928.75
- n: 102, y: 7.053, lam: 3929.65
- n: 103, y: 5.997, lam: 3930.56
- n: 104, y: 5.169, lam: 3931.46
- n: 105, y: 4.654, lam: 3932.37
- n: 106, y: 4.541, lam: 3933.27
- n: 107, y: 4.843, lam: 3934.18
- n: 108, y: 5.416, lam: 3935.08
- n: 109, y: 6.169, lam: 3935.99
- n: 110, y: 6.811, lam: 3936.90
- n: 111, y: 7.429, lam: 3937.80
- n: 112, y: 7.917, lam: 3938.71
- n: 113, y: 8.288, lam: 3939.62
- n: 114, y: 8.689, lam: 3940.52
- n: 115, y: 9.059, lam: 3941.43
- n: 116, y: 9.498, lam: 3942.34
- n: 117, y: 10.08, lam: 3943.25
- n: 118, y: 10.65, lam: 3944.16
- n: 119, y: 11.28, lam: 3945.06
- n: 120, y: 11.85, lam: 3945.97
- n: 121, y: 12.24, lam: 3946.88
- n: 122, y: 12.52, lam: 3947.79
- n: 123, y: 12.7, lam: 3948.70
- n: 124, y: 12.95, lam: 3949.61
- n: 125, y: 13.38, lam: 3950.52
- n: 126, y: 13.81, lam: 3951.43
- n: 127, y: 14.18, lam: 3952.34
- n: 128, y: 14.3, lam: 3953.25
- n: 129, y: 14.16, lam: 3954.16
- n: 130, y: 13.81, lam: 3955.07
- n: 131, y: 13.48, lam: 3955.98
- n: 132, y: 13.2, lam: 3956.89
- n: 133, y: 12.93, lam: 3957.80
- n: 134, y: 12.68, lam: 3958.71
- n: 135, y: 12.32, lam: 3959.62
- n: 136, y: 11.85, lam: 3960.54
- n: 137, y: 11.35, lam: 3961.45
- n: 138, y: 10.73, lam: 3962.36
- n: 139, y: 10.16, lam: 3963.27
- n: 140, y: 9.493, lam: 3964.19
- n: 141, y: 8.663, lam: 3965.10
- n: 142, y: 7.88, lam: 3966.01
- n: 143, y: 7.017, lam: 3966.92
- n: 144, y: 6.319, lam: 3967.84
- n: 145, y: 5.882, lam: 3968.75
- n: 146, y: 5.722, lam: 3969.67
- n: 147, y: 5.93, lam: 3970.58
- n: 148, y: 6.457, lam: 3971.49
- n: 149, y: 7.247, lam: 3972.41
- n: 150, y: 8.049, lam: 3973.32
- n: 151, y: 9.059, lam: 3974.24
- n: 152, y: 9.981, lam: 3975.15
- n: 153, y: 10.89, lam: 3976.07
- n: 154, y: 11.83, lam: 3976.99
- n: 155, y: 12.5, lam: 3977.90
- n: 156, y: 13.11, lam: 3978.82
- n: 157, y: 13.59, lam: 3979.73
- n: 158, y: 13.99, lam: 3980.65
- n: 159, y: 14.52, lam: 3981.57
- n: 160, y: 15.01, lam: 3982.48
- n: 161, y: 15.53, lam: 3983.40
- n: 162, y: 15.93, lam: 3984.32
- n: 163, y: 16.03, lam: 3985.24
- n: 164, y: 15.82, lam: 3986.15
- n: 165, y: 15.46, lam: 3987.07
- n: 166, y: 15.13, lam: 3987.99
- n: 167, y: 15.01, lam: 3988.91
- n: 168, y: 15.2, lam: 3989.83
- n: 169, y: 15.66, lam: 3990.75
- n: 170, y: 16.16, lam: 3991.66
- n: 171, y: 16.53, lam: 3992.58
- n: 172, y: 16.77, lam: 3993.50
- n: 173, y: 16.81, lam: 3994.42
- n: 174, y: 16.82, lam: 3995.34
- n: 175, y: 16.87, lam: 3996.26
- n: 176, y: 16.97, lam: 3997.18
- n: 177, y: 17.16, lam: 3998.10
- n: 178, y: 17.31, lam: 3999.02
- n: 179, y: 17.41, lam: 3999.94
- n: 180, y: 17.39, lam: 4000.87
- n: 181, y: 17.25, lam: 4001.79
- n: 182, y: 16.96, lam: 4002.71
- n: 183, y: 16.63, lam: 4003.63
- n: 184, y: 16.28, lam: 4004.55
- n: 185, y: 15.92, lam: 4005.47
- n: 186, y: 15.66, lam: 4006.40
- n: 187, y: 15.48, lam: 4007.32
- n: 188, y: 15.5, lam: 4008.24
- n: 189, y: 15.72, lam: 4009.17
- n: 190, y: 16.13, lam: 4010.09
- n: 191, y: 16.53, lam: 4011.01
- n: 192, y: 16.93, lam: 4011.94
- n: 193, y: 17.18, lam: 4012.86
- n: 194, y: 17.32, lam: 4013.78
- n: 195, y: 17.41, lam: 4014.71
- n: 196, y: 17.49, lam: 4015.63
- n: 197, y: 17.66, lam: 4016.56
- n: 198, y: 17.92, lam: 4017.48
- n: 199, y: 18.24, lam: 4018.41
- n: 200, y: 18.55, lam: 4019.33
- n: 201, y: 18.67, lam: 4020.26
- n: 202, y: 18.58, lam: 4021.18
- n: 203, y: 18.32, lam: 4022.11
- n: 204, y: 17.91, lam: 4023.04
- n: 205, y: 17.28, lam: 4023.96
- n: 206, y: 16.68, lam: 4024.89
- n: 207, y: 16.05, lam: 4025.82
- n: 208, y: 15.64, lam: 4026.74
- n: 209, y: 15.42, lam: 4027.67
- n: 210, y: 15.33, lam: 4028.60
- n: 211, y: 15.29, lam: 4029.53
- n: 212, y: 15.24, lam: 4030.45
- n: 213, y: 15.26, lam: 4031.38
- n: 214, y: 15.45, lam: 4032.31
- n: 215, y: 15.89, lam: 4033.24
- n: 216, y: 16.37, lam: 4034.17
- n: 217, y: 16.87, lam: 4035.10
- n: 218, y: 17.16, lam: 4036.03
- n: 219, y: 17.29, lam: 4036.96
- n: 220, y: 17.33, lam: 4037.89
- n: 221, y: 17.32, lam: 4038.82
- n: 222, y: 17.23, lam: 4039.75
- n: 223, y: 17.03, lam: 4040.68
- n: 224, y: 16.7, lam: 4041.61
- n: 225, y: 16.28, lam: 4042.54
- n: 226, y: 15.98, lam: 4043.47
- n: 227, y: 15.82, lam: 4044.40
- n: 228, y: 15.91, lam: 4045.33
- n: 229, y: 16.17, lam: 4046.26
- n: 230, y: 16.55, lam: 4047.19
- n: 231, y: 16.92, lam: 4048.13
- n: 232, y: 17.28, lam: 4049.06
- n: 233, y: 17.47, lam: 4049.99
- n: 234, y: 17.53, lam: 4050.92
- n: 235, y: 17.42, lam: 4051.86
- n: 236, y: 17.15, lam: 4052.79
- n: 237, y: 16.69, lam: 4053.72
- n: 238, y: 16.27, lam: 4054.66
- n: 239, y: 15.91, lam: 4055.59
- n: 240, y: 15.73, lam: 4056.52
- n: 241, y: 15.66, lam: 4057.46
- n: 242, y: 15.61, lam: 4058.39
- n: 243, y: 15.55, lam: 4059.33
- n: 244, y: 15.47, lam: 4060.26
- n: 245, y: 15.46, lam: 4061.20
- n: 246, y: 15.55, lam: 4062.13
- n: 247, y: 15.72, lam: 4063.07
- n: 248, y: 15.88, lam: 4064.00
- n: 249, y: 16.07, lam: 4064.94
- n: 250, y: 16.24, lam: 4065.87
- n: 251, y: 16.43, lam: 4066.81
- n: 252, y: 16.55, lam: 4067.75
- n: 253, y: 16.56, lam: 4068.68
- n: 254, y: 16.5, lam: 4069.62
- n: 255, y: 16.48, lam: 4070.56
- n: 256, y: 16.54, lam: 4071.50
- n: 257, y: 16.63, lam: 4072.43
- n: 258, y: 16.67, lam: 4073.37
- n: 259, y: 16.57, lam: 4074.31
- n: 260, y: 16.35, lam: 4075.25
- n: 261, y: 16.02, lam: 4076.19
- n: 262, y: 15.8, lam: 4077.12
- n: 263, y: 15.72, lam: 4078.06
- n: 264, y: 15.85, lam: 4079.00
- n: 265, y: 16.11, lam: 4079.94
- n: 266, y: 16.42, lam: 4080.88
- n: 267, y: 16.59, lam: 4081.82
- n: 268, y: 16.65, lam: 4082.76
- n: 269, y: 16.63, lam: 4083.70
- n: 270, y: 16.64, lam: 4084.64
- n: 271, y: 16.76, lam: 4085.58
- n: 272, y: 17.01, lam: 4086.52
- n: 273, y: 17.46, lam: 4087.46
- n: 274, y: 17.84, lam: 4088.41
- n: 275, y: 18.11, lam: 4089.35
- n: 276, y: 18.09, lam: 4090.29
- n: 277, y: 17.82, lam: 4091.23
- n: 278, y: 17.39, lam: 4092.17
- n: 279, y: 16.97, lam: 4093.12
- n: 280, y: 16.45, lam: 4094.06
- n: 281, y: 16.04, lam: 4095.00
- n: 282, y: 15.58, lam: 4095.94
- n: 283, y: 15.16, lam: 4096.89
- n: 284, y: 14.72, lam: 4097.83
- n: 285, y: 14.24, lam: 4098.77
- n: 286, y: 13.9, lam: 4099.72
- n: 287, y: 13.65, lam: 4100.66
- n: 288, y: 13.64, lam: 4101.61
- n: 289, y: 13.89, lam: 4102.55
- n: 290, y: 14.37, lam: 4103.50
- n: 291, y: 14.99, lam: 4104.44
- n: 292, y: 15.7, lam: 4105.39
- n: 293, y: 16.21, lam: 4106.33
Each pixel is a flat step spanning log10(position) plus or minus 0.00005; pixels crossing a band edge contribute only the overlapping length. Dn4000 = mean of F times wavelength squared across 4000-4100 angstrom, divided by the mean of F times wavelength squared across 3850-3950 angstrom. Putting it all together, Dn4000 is 1.67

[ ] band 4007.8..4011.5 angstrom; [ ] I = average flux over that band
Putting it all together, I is 16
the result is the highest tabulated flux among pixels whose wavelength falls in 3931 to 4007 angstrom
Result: 17.41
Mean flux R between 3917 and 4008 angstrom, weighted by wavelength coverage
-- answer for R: 11.8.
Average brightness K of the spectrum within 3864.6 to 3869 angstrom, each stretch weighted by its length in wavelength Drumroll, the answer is 12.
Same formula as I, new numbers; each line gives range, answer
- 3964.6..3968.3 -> 7.51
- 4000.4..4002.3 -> 17.3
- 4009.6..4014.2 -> 16.8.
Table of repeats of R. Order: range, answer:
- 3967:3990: 11.6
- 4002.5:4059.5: 16.6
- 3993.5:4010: 16.6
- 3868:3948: 10.4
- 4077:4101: 16.3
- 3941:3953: 11.9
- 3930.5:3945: 7.35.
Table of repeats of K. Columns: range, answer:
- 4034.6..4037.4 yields 17.1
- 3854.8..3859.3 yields 11.1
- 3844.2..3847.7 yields 10.7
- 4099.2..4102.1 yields 13.7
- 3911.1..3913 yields 13.3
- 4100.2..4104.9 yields 14.1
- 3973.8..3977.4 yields 10.4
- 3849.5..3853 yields 11.7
